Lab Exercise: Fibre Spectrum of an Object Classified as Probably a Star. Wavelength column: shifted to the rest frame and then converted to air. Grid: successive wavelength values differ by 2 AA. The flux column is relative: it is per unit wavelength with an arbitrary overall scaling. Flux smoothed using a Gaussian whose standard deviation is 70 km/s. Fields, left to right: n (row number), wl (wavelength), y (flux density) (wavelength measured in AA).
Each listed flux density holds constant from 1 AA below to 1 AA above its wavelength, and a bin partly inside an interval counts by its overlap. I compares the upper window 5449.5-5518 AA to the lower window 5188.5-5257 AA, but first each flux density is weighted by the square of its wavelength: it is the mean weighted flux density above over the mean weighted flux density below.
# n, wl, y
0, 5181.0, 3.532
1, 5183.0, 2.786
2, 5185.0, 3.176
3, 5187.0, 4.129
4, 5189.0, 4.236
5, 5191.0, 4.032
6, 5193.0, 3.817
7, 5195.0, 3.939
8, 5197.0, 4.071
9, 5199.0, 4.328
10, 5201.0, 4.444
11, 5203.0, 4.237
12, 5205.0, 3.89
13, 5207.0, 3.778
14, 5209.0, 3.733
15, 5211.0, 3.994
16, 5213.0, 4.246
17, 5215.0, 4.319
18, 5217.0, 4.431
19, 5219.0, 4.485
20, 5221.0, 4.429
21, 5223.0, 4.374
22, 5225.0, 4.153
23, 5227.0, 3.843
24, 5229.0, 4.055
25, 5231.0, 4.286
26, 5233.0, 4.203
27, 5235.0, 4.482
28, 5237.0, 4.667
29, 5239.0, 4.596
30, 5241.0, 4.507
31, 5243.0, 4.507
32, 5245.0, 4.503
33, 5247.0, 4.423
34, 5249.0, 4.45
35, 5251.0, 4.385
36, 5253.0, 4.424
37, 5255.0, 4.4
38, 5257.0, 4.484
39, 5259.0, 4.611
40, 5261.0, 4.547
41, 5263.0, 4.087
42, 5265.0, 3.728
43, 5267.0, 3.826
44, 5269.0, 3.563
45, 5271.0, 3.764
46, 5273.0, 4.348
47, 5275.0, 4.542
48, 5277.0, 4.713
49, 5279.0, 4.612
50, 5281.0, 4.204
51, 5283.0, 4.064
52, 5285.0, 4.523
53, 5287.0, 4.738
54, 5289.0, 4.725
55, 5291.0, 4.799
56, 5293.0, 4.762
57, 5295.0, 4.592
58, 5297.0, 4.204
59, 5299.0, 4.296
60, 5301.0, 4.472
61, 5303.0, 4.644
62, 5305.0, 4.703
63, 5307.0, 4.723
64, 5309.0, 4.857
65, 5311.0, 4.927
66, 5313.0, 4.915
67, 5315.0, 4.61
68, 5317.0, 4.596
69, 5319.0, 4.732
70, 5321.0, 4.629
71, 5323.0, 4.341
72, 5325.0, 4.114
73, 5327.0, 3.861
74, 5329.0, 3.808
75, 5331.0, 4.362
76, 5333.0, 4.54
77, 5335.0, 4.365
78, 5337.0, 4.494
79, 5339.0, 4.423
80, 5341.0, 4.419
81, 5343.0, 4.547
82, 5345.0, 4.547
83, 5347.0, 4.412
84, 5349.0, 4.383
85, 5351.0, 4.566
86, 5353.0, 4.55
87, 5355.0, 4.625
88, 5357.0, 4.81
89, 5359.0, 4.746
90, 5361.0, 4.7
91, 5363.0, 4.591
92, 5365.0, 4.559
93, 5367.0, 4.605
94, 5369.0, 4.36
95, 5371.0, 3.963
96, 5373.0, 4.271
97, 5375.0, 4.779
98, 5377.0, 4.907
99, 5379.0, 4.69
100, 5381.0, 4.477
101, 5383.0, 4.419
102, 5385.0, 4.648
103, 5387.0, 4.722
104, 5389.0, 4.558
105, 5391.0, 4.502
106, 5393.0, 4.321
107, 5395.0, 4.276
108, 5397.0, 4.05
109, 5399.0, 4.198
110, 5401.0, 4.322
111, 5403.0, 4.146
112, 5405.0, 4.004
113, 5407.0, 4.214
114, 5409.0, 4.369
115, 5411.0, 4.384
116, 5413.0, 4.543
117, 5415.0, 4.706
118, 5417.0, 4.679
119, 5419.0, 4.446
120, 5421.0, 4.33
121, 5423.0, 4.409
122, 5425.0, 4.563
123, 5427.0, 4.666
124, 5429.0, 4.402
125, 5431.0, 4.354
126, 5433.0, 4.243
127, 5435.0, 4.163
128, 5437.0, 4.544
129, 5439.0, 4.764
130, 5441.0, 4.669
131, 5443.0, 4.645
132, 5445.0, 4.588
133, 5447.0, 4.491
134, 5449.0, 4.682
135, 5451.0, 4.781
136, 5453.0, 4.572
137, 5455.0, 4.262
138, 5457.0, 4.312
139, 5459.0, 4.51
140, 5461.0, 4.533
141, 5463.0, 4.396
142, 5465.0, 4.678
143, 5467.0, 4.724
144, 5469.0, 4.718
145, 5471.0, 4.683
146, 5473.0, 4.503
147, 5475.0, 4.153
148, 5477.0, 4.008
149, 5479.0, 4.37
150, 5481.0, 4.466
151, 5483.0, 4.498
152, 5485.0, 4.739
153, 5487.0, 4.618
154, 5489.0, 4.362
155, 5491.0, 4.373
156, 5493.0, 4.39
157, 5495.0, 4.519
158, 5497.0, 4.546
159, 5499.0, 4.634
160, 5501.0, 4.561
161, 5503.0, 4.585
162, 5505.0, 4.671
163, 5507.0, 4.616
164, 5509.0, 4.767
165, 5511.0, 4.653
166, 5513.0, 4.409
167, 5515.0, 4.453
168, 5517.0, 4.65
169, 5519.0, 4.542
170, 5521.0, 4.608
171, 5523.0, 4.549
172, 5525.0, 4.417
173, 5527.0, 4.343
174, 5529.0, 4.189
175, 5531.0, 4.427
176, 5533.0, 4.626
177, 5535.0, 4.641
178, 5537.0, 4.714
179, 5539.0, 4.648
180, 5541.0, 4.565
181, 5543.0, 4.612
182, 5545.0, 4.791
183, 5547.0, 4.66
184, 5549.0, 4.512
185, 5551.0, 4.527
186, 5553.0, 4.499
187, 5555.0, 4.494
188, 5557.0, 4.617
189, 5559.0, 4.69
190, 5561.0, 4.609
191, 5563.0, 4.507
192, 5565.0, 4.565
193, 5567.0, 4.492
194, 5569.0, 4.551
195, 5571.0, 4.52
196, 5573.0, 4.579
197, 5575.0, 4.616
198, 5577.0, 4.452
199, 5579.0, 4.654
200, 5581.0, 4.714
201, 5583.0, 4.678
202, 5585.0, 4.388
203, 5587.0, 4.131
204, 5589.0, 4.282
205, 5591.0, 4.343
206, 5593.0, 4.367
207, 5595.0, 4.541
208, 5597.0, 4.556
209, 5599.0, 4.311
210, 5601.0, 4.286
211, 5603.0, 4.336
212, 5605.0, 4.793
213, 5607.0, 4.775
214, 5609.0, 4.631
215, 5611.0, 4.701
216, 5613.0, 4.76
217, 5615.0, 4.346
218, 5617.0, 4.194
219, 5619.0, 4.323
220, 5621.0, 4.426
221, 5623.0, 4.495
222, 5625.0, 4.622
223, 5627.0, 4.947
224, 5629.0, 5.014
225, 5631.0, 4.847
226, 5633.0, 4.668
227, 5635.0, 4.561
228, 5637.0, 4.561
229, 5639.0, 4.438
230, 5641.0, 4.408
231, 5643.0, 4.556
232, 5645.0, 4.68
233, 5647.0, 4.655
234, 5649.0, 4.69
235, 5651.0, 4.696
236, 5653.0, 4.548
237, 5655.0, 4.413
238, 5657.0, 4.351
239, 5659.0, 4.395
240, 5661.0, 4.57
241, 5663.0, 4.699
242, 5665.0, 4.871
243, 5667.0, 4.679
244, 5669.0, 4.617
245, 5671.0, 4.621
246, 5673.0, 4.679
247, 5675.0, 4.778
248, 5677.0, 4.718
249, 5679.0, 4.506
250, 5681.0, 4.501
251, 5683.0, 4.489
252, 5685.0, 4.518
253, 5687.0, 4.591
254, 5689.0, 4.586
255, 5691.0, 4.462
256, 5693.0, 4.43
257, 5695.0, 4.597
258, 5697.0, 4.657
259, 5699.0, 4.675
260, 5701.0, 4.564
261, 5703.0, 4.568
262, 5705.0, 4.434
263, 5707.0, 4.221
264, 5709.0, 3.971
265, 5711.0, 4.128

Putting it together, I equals 1.17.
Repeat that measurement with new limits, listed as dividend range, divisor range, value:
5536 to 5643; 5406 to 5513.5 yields 1.06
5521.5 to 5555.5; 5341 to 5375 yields 1.07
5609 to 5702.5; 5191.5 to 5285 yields 1.26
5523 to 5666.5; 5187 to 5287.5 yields 1.22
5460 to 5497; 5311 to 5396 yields 1.04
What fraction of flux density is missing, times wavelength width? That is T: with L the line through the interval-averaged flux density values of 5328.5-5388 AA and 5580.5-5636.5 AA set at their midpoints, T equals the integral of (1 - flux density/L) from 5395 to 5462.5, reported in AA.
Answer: 1.2 AA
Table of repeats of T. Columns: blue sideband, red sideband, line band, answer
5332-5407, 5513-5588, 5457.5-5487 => 0.1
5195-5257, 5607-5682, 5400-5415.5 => 0.3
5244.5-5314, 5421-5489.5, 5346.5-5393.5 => -0.8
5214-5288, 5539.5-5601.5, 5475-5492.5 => 0.2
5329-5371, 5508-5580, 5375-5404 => 0.4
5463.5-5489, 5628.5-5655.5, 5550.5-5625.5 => 1.2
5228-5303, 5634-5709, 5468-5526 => -0.5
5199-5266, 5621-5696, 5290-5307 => -0.9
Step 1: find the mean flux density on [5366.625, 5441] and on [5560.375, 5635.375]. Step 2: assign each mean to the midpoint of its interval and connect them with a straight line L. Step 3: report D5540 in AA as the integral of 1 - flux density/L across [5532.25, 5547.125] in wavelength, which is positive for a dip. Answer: -0.49 AA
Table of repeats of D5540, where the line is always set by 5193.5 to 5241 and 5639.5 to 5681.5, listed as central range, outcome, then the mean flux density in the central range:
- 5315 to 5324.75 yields -0.5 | 4.54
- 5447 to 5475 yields -0.8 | 4.55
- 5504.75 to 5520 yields -0.4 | 4.59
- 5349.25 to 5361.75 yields -0.9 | 4.65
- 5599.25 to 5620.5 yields 0.2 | 4.51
